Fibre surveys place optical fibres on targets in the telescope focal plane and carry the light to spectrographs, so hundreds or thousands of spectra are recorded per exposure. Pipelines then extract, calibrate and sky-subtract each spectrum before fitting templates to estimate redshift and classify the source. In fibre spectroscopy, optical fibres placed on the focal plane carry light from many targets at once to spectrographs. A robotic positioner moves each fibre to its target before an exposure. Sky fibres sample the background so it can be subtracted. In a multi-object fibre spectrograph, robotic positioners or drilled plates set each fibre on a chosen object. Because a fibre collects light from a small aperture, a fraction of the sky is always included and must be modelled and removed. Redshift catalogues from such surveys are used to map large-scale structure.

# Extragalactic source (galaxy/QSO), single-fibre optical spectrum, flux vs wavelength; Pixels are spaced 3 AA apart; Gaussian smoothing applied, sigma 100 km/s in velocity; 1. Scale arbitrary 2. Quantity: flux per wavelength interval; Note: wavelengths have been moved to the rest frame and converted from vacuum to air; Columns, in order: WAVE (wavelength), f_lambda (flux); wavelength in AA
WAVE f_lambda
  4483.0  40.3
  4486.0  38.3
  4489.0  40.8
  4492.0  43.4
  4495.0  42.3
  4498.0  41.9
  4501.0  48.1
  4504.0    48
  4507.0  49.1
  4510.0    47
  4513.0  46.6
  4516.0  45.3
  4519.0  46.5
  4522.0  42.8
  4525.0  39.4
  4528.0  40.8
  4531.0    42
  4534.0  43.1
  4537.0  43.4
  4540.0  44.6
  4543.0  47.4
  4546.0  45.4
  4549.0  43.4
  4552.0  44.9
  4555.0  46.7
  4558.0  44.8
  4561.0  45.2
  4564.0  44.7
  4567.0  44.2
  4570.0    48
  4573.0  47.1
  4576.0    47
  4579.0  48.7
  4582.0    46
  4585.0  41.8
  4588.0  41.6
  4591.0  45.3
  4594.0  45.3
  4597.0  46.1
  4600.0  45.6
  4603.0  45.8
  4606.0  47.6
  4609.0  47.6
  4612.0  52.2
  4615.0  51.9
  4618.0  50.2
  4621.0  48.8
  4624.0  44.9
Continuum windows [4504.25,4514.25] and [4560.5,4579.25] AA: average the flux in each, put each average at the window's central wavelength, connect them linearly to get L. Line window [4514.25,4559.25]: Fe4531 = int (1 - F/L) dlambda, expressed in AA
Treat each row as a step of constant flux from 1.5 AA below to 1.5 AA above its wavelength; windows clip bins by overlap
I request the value 2.9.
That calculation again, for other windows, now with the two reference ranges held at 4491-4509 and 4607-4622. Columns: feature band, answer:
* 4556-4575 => 1.0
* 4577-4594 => 1.4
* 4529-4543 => 1.0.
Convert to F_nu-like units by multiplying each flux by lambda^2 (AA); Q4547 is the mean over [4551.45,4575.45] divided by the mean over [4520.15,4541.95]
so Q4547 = 1.09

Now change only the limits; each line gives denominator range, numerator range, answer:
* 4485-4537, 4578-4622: 1.11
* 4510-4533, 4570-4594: 1.07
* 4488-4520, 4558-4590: 1.03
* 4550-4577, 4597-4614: 1.06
